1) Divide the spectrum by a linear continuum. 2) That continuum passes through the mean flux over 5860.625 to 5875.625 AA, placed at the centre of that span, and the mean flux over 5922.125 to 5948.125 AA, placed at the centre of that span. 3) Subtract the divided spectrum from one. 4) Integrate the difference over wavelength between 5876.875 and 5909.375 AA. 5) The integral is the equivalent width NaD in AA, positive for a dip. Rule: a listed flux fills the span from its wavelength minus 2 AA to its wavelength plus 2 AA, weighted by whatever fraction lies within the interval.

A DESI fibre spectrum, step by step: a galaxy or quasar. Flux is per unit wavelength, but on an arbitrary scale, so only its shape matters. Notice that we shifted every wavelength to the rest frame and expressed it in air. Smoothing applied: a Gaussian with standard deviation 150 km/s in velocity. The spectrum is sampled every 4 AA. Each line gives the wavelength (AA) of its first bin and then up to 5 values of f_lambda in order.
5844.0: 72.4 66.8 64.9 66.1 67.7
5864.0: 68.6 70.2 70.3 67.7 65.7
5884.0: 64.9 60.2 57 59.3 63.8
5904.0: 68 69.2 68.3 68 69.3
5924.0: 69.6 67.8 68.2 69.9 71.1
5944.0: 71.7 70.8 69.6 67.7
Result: 2.78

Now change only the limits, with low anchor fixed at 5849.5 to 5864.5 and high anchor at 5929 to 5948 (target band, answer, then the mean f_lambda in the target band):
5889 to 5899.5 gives 1.4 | 59.2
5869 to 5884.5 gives 0.0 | 67.6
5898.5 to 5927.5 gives 0.4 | 68.1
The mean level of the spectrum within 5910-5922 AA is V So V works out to 68.5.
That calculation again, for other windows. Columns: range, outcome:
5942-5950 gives 71.2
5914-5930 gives 68.7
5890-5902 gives 60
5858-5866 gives 68.2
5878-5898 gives 61.4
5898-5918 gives 67.5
